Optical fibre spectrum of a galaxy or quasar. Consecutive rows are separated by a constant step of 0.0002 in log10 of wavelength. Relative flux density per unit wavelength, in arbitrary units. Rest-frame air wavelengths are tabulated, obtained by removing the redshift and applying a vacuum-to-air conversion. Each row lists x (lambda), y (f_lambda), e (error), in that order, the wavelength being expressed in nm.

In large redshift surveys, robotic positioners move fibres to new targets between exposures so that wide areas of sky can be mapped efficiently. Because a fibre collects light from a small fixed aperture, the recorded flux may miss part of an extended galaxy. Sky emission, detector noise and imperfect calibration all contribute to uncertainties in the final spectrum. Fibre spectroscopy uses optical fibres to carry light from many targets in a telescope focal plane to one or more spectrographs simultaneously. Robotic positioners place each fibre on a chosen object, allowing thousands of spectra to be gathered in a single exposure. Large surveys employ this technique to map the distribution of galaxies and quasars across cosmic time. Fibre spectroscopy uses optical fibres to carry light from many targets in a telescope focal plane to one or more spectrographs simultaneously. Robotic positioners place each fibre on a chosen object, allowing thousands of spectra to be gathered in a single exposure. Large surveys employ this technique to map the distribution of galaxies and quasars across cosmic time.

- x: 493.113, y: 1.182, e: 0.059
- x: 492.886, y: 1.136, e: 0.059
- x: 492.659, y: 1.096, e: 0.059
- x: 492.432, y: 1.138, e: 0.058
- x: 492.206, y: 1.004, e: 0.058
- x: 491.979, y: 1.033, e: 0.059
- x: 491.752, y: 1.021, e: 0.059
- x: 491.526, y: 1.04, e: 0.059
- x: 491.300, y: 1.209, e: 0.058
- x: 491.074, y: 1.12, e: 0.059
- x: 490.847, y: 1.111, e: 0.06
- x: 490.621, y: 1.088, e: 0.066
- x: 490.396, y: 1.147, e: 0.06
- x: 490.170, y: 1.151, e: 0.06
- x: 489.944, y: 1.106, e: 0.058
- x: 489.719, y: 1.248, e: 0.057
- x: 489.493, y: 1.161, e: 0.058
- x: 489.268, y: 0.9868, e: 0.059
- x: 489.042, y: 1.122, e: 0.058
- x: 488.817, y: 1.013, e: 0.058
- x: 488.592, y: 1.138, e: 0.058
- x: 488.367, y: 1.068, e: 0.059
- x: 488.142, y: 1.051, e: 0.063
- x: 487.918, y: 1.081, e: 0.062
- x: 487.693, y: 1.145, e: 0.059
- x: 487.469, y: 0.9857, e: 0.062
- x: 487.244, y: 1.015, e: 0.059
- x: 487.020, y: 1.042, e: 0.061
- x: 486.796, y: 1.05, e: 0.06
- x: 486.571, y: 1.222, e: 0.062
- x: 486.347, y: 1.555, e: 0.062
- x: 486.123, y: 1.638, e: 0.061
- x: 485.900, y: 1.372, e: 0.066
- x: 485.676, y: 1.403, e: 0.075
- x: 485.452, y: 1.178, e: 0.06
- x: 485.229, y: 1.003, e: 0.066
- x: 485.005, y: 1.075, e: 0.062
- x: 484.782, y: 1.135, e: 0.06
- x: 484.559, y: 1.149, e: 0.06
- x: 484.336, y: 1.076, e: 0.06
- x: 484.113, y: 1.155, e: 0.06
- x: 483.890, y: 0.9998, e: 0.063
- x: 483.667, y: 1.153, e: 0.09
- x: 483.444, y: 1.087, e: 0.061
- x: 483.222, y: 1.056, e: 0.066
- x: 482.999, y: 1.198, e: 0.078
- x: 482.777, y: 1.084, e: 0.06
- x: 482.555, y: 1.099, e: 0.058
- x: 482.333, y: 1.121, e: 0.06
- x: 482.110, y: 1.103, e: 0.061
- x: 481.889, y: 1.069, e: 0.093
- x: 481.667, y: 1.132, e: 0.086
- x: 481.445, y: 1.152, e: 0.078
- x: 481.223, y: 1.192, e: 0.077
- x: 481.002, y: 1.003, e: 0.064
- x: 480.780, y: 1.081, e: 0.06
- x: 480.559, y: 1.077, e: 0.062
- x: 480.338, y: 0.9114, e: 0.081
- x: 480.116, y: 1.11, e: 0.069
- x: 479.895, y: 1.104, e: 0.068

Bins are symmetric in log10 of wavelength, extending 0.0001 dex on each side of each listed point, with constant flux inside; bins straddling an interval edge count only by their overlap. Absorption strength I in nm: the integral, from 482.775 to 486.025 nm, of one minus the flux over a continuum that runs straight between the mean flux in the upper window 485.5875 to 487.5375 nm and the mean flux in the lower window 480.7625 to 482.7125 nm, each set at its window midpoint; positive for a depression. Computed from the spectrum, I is 0.12 nm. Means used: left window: 1.11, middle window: 1.15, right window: 1.26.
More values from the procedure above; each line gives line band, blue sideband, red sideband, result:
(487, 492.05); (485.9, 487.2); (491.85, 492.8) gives 0.35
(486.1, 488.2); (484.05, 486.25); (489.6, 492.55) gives 0.04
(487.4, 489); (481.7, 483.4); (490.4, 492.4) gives 0.03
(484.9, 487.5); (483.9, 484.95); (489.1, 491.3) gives -0.23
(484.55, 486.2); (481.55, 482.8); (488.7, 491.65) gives -0.20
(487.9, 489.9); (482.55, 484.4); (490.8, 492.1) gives -0.01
